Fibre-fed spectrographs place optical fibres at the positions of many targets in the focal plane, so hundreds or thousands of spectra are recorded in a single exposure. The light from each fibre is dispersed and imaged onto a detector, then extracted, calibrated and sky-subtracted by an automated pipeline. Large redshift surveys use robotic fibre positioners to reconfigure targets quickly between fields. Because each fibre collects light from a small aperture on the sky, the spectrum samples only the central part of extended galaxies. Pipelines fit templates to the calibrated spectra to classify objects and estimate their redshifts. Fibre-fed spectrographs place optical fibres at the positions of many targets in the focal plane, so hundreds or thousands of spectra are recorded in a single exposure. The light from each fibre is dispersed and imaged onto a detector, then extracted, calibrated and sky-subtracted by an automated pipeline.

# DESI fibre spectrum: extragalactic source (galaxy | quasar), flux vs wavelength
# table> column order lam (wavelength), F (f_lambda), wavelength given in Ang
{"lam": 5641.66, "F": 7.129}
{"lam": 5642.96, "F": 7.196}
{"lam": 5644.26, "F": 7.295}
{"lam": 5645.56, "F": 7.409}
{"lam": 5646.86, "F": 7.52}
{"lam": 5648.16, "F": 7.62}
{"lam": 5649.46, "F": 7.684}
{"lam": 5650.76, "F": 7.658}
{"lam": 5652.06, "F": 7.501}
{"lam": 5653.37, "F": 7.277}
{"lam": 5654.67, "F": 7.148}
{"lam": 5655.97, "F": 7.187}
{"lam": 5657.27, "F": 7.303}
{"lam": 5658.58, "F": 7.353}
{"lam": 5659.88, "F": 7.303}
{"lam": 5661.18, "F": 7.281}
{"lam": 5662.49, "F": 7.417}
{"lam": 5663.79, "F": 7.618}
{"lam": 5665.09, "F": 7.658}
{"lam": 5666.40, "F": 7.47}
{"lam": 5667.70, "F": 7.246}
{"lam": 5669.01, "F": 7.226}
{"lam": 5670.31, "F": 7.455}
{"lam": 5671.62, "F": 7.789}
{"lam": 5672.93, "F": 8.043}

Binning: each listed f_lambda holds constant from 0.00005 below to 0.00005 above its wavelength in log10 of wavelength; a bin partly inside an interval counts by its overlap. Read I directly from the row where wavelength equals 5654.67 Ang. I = 7.148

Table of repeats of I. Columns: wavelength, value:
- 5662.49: 7.417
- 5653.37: 7.277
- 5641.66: 7.129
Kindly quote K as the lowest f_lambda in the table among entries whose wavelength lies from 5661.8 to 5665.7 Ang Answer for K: 7.417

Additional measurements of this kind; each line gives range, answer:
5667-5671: 7.226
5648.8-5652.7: 7.501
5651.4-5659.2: 7.148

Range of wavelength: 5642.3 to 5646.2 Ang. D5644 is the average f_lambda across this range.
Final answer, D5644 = 7.3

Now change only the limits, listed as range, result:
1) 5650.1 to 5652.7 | 7.59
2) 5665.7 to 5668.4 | 7.35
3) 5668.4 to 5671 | 7.35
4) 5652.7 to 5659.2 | 7.24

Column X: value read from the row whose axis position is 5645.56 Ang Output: 7.409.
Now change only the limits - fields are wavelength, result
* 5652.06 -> 7.501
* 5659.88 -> 7.303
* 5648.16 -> 7.62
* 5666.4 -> 7.47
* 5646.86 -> 7.52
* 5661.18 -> 7.281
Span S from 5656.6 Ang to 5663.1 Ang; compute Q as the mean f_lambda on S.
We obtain 7.33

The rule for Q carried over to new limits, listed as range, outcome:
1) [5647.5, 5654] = 7.54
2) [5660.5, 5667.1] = 7.49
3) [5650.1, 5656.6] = 7.35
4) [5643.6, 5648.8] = 7.46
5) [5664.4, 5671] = 7.41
